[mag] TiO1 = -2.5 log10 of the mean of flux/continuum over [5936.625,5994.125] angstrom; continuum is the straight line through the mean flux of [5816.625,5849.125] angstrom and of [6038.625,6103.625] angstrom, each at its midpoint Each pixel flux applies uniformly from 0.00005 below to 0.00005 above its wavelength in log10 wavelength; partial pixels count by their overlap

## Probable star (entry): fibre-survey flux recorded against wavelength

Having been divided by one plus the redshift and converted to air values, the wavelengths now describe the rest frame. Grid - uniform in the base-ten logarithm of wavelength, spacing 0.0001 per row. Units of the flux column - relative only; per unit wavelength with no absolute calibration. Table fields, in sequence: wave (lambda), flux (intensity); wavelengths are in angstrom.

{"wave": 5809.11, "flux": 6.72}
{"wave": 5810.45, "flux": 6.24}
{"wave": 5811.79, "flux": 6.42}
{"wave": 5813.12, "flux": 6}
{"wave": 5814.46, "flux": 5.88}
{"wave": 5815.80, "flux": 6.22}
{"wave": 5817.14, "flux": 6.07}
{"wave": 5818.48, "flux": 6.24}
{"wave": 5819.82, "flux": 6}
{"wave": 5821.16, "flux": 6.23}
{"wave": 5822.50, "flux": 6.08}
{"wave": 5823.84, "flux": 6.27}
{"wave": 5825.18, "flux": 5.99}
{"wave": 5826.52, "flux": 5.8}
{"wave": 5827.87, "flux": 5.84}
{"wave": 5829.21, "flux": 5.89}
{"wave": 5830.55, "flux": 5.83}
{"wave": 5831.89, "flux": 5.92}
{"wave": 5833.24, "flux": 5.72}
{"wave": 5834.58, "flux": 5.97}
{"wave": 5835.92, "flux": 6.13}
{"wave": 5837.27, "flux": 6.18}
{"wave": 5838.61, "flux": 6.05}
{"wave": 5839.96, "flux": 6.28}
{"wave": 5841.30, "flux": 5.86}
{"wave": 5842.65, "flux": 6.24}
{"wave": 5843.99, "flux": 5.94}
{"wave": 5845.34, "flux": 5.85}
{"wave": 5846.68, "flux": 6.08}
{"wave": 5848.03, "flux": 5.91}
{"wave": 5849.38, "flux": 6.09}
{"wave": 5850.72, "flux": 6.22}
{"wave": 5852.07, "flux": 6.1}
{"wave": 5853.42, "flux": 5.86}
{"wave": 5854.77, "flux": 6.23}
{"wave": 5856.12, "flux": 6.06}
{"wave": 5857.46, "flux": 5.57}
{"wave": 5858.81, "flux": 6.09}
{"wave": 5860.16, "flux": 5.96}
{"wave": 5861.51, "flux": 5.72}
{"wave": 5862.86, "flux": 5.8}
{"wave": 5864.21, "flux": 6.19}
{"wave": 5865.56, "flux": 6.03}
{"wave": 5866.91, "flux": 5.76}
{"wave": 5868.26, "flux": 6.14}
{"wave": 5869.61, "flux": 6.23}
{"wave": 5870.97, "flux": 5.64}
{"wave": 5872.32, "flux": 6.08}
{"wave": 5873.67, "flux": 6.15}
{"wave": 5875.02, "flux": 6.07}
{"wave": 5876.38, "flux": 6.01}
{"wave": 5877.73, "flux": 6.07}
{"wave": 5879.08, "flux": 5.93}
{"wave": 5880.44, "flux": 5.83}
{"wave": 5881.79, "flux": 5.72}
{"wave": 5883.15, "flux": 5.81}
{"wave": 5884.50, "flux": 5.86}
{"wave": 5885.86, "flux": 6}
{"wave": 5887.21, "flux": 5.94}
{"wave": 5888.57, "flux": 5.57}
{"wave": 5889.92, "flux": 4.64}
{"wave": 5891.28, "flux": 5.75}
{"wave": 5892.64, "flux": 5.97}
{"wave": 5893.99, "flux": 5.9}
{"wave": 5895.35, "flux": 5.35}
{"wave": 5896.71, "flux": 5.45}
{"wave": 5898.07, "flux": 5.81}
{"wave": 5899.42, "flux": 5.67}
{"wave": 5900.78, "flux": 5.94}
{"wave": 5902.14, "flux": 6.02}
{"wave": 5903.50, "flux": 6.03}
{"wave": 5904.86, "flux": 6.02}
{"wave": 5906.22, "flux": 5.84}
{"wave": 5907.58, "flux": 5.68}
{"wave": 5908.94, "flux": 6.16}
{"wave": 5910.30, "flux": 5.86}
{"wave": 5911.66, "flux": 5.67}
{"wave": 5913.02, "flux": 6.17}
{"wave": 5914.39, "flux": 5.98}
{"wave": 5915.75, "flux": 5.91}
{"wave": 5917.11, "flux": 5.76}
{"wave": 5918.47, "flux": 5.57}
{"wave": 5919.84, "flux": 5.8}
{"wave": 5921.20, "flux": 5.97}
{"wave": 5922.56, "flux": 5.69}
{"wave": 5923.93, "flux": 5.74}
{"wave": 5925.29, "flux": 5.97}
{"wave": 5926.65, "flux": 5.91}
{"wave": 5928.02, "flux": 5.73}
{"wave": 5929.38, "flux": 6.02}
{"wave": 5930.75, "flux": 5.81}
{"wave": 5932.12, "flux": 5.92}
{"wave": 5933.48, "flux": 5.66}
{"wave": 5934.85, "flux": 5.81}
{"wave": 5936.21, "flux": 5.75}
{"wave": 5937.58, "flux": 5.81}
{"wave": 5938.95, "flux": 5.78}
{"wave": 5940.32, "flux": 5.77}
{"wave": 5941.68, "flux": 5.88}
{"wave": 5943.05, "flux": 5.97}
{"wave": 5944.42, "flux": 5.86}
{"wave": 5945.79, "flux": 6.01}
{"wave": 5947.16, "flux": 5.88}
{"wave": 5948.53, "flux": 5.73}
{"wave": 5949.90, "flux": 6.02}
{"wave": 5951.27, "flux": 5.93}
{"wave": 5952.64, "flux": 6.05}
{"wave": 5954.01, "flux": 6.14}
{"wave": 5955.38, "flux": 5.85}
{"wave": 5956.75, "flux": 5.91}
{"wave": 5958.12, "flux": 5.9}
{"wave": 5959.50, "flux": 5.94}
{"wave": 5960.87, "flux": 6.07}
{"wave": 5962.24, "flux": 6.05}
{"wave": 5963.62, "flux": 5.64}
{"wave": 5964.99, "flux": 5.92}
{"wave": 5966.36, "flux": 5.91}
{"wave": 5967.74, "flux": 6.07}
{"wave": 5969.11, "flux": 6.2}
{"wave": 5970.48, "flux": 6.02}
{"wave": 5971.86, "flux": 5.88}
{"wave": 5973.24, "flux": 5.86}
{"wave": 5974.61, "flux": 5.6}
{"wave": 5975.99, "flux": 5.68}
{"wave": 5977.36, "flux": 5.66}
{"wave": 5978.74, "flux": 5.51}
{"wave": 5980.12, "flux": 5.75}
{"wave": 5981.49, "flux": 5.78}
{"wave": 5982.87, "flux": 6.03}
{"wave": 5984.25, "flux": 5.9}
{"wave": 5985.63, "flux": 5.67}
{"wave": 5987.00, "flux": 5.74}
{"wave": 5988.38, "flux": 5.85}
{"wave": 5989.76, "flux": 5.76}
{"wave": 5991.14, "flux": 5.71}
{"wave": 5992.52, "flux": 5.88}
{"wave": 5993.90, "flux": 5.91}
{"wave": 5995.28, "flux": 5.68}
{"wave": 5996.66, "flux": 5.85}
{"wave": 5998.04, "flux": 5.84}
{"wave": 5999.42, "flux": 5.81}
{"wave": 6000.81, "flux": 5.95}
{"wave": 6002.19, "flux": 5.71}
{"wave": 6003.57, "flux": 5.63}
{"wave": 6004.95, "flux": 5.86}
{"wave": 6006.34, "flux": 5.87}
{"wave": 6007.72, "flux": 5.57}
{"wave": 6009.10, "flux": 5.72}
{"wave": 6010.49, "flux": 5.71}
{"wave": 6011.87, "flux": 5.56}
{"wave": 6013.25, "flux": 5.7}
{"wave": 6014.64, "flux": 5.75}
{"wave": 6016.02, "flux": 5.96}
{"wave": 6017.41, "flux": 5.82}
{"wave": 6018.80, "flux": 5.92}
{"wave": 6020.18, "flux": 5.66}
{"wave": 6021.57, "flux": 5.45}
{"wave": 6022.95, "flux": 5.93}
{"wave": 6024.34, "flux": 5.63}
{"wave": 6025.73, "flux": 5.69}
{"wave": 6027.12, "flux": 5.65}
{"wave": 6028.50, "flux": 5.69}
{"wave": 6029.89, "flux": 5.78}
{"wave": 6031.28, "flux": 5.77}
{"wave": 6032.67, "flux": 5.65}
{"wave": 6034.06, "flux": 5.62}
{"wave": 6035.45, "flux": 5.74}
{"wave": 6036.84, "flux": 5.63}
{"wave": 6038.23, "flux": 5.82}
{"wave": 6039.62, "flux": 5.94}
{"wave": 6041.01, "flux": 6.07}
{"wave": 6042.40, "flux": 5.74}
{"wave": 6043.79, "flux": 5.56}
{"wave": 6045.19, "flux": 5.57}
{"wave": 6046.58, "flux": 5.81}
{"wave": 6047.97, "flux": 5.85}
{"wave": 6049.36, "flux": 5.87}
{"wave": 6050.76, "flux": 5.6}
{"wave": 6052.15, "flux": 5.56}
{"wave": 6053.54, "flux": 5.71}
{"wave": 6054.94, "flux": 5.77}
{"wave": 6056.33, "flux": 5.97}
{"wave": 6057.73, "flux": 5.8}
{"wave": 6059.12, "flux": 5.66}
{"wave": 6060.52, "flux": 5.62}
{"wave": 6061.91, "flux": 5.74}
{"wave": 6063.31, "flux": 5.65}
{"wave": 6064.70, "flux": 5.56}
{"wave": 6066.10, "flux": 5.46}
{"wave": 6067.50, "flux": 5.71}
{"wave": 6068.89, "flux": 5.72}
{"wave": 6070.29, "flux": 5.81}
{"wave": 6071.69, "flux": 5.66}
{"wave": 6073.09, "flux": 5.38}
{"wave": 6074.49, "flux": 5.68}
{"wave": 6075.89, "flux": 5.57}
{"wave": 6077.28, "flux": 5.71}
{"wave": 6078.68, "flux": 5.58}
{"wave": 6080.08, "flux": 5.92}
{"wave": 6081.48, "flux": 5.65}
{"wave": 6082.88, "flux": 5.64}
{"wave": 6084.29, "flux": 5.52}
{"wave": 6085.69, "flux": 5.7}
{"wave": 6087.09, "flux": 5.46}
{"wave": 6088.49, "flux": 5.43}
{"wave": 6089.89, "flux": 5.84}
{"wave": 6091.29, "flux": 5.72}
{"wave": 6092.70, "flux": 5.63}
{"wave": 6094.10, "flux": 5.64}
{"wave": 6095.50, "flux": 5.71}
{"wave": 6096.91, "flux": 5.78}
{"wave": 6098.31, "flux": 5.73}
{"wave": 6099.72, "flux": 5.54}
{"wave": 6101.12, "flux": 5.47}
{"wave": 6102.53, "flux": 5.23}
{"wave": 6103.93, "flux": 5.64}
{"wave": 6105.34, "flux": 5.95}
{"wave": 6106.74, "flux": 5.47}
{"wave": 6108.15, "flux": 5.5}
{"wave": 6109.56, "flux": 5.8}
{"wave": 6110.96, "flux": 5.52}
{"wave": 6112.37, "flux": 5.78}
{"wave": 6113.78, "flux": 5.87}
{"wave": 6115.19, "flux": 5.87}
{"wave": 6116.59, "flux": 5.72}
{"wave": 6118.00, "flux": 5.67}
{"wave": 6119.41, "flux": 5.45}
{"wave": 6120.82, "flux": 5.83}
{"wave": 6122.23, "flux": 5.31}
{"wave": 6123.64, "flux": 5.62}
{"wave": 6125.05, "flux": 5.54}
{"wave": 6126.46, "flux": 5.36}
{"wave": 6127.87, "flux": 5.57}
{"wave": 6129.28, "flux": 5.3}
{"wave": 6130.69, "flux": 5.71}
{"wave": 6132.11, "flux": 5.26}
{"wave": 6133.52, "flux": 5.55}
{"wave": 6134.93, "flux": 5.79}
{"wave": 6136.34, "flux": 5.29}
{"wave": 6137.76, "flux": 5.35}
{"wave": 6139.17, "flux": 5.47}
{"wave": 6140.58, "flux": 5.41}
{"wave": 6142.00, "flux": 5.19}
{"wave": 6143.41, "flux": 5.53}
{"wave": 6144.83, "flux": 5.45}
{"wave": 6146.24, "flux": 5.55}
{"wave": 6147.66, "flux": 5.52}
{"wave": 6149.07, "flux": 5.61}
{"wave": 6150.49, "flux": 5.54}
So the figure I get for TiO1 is -0.008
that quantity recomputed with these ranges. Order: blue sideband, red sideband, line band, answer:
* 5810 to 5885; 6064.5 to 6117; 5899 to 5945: 0.01 mag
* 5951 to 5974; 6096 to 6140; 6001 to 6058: 0.01 mag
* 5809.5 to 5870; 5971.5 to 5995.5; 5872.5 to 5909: 0.02 mag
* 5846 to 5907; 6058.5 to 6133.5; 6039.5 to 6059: -0.02 mag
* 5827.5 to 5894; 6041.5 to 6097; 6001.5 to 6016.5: 0.00 mag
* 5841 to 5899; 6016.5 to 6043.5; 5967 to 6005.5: -0.01 mag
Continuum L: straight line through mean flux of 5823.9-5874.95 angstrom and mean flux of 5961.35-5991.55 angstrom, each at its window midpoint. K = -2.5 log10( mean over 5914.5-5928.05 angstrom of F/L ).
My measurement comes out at 0.02 mag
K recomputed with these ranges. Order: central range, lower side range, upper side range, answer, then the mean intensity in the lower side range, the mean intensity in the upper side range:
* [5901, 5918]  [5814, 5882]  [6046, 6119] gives 0.00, 6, 5.67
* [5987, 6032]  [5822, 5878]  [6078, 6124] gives 0.00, 6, 5.64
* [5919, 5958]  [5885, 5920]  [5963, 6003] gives -0.01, 5.79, 5.82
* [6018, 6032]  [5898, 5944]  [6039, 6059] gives 0.01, 5.86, 5.77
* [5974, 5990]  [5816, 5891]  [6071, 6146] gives 0.00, 5.96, 5.58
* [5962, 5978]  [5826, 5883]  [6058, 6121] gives -0.01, 5.98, 5.65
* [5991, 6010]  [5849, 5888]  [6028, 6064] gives 0.00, 5.97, 5.74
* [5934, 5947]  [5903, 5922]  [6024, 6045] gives 0.00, 5.88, 5.73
